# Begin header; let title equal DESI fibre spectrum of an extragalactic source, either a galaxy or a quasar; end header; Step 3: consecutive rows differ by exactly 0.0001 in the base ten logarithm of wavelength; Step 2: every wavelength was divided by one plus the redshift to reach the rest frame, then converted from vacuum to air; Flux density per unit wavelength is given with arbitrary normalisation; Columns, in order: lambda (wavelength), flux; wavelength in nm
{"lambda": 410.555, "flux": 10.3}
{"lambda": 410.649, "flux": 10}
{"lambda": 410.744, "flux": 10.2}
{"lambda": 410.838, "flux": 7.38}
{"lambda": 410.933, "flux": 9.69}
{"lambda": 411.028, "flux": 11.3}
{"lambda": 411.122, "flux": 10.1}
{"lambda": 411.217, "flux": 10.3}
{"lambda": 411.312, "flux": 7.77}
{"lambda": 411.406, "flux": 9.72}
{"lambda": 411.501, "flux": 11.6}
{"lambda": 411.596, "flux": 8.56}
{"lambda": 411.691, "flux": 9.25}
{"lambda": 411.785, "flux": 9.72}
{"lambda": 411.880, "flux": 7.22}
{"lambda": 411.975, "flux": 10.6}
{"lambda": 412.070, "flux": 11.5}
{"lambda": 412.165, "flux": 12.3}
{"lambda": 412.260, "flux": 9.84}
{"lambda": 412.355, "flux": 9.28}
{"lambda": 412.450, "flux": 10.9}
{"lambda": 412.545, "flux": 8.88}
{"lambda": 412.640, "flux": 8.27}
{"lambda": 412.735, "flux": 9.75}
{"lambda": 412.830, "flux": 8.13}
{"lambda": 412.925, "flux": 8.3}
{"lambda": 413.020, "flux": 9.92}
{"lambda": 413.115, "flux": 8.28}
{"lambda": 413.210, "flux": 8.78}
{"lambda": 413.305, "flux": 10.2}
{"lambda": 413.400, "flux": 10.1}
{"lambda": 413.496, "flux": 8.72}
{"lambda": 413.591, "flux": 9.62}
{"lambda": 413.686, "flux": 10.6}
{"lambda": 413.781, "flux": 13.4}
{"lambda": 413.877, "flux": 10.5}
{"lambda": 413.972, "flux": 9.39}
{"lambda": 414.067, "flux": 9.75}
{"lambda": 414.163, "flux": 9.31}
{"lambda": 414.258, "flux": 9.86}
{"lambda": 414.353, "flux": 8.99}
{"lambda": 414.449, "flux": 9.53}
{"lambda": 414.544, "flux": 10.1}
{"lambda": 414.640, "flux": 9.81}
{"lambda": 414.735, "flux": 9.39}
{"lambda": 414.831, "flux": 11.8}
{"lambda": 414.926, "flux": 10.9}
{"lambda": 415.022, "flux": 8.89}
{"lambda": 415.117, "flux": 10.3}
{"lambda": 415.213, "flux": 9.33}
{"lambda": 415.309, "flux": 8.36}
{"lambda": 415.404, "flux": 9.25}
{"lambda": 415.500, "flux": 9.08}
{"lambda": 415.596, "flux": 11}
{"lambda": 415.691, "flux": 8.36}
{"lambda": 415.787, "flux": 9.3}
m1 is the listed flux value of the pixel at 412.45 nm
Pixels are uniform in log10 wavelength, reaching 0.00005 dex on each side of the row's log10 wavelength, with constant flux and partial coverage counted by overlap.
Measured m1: 10.9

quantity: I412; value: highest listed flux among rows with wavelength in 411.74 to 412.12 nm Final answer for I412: 11.5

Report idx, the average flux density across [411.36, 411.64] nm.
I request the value 9.96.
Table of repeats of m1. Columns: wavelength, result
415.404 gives 9.25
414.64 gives 9.81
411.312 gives 7.77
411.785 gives 9.72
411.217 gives 10.3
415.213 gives 9.33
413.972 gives 9.39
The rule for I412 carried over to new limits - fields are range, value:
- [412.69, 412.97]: 9.75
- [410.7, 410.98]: 10.2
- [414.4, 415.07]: 11.8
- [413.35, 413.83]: 13.4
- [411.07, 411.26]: 10.3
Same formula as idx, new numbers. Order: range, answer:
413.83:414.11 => 9.9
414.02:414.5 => 9.49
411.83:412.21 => 10.4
